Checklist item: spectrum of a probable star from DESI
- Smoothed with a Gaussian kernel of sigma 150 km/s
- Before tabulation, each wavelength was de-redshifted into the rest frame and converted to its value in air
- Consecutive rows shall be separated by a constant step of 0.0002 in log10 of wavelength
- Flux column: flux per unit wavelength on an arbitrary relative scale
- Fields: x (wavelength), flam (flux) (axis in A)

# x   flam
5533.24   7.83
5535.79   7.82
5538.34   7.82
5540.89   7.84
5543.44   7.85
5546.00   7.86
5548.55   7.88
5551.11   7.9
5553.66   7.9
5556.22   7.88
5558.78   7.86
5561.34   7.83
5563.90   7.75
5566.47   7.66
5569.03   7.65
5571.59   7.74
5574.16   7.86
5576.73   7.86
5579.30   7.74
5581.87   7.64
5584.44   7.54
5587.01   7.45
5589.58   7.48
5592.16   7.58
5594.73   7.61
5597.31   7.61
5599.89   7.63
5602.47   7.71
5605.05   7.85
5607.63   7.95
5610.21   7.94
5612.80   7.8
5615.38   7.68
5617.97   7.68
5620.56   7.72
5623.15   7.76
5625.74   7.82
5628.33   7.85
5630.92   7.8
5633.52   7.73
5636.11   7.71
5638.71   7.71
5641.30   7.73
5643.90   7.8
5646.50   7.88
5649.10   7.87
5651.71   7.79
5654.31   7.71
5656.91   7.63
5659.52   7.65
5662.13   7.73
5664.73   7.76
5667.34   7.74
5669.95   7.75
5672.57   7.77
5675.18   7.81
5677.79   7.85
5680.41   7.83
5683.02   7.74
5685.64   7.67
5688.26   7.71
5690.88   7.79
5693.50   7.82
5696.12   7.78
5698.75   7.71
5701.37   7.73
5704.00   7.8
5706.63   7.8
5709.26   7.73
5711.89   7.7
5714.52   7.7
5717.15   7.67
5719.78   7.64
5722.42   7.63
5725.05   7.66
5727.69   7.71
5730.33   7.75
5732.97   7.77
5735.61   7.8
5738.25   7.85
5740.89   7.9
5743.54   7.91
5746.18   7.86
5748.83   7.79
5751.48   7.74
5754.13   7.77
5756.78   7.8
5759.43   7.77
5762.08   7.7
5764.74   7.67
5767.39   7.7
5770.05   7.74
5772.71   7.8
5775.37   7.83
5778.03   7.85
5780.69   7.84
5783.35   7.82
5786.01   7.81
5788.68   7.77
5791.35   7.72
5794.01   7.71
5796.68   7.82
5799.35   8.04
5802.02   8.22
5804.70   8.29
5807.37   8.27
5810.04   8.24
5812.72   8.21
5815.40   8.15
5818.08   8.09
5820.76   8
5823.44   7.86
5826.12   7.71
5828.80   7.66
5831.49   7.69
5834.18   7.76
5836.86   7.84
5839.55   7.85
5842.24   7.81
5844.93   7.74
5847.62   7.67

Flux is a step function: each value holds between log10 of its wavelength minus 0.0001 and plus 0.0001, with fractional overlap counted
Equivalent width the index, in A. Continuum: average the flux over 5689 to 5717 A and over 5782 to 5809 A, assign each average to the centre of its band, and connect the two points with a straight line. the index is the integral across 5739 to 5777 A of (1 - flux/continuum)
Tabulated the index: 0.4 A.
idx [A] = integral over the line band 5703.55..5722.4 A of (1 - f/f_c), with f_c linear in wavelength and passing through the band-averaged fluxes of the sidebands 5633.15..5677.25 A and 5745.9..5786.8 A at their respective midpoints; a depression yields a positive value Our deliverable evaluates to 0.14 A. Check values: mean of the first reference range 7.75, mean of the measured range 7.71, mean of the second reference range 7.78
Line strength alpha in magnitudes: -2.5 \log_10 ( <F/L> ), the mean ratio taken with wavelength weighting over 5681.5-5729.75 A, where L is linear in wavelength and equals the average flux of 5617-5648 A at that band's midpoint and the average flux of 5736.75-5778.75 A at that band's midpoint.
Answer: 0.01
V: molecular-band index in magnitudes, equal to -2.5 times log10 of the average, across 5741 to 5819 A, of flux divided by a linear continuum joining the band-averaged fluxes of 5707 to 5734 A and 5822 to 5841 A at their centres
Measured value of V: -0.02 mag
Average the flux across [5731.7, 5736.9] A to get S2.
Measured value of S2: 7.79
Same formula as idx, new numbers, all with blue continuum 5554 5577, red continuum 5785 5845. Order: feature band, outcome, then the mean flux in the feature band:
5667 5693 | 0.28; 7.77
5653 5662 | 0.19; 7.67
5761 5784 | 0.39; 7.77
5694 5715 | 0.31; 7.75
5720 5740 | 0.37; 7.74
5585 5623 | 0.57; 7.69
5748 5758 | 0.15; 7.77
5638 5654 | 0.08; 7.8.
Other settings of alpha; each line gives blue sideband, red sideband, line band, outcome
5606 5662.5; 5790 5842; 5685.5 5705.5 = 0.01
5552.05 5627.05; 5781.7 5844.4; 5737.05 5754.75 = 0.00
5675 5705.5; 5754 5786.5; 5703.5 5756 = 0.00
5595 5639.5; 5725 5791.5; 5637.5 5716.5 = 0.00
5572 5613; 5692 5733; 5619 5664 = -0.01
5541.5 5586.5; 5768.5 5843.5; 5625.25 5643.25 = 0.01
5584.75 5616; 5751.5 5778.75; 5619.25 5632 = -0.01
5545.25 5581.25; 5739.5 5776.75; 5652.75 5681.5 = 0.01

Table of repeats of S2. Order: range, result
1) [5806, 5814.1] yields 8.24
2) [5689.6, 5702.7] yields 7.77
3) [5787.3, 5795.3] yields 7.73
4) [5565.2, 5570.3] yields 7.66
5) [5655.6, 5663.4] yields 7.67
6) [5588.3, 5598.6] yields 7.57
